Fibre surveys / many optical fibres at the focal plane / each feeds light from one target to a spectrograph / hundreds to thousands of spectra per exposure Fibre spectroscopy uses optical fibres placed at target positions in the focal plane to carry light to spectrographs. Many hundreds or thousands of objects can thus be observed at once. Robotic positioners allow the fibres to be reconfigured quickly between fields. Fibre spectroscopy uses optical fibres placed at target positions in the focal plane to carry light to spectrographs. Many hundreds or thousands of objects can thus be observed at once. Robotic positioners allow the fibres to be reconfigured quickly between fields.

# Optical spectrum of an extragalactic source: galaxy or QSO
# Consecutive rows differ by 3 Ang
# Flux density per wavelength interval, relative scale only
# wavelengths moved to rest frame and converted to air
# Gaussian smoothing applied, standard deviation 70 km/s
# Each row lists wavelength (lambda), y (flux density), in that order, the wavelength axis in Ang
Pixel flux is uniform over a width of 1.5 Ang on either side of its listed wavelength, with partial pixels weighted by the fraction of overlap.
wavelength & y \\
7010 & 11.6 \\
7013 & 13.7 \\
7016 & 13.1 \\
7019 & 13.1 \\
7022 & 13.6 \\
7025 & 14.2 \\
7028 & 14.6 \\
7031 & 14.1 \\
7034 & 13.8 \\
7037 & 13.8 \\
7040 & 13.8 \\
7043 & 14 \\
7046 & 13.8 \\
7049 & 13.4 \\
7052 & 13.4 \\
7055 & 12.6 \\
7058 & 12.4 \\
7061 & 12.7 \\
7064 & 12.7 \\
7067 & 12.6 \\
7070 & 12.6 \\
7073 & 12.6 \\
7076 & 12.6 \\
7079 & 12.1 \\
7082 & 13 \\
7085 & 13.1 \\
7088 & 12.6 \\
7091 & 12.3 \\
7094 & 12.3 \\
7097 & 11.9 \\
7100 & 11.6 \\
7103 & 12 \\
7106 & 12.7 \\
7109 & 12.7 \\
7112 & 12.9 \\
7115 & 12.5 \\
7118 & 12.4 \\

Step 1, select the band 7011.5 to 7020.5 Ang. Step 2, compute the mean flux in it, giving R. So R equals 13.3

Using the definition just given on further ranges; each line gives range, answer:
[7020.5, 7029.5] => 14.1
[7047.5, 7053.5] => 13.4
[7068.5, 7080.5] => 12.5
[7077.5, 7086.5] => 12.7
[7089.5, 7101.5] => 12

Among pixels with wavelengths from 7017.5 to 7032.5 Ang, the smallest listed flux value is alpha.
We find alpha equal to 13.1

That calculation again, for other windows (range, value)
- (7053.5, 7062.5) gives 12.4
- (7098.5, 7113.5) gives 11.6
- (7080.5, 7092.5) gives 12.3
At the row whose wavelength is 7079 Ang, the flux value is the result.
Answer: 12.1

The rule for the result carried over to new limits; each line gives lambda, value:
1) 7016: 13.1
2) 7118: 12.4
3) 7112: 12.9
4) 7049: 13.4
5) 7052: 13.4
